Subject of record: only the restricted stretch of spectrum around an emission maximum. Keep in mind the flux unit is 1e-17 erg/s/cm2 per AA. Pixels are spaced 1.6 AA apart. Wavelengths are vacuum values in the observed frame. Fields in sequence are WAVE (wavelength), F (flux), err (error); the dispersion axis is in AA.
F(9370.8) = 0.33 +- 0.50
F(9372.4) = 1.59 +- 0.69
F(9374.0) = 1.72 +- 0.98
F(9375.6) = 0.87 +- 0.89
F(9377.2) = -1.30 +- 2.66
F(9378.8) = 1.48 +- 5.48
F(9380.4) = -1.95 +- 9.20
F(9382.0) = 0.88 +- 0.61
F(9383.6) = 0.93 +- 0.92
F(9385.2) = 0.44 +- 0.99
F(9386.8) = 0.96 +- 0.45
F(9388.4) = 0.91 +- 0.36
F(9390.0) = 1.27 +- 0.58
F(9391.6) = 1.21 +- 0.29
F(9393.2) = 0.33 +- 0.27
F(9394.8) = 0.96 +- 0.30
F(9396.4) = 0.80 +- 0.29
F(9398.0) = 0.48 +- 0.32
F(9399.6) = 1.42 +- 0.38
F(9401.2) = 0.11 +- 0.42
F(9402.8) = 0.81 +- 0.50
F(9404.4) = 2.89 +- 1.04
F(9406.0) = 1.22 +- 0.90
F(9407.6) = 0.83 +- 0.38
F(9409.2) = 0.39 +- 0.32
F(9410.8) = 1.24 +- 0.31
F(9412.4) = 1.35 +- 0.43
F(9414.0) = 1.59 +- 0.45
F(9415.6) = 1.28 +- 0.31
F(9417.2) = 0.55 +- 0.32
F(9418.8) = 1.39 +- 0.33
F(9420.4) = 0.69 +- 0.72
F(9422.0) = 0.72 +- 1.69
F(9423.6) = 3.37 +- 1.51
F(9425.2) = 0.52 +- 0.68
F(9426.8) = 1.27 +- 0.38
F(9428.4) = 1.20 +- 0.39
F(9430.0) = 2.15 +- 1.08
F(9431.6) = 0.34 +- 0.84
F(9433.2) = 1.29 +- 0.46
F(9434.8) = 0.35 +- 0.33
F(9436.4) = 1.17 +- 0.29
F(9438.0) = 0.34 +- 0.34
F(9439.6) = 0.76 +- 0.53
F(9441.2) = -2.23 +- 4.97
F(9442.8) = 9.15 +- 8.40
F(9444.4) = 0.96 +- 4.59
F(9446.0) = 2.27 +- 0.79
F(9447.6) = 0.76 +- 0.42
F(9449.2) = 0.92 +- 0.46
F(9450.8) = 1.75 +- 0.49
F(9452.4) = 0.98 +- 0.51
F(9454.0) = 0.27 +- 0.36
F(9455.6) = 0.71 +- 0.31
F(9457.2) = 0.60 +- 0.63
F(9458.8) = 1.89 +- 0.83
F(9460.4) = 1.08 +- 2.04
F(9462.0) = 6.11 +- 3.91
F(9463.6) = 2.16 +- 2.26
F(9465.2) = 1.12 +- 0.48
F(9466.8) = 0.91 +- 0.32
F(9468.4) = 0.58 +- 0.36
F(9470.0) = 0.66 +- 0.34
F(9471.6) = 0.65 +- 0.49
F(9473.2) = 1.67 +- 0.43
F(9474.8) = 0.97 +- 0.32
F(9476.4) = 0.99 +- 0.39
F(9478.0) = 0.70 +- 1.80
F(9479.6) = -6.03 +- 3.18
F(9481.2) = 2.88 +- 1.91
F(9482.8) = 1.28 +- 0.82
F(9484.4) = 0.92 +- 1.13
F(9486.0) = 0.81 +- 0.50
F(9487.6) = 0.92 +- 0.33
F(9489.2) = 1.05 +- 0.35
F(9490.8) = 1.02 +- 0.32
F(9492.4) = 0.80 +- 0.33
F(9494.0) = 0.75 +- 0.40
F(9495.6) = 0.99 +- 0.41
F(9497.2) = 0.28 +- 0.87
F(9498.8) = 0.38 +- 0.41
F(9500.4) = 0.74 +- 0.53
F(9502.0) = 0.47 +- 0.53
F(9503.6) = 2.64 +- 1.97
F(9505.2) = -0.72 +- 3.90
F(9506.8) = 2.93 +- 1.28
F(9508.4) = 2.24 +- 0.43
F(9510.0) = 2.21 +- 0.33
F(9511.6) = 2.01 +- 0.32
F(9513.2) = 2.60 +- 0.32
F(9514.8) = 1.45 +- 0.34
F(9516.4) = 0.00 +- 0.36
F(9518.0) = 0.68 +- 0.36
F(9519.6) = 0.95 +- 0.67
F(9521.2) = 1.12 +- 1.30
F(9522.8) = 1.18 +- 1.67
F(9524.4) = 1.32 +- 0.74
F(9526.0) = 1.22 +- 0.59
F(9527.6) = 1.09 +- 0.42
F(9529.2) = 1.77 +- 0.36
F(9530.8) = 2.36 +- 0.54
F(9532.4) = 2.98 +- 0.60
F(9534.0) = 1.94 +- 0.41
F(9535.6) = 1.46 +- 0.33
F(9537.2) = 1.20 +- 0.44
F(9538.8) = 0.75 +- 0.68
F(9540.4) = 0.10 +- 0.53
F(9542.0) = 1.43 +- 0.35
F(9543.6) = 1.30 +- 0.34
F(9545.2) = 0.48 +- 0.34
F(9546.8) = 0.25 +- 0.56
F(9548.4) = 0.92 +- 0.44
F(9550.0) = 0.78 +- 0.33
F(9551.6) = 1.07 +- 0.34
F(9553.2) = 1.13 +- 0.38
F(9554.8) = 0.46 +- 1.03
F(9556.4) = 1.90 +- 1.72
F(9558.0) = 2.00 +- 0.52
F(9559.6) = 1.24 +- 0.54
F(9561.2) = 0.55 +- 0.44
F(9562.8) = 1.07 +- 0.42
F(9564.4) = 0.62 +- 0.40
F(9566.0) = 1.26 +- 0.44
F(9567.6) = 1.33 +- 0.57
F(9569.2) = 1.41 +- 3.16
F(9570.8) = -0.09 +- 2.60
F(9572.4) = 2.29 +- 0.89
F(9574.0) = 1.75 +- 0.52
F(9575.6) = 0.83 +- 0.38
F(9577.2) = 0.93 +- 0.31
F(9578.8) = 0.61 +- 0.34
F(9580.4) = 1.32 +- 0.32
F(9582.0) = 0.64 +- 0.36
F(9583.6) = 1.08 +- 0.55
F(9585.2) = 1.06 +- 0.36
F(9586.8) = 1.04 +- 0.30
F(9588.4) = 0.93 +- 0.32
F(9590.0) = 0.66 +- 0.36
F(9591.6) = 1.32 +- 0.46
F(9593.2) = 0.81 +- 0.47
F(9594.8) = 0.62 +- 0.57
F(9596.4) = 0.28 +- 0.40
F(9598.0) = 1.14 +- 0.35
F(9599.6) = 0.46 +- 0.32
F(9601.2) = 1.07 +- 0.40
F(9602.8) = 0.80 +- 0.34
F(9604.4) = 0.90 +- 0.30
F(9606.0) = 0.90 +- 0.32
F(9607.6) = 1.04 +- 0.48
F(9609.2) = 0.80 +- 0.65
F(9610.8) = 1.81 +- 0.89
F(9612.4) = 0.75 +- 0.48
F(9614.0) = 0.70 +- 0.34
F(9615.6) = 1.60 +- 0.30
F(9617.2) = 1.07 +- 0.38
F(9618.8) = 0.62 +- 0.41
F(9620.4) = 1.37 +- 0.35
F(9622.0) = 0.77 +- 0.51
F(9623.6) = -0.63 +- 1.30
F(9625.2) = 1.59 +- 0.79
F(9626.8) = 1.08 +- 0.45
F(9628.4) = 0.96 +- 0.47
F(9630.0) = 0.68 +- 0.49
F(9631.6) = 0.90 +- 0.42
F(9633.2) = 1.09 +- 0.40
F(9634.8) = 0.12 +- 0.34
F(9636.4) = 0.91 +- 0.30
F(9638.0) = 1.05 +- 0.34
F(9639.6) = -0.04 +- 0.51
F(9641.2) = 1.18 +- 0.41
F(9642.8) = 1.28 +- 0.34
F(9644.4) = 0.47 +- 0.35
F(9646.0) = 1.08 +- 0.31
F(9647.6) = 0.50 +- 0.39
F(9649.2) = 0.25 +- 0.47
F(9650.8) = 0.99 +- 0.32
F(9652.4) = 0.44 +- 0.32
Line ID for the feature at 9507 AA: [S II] 6716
